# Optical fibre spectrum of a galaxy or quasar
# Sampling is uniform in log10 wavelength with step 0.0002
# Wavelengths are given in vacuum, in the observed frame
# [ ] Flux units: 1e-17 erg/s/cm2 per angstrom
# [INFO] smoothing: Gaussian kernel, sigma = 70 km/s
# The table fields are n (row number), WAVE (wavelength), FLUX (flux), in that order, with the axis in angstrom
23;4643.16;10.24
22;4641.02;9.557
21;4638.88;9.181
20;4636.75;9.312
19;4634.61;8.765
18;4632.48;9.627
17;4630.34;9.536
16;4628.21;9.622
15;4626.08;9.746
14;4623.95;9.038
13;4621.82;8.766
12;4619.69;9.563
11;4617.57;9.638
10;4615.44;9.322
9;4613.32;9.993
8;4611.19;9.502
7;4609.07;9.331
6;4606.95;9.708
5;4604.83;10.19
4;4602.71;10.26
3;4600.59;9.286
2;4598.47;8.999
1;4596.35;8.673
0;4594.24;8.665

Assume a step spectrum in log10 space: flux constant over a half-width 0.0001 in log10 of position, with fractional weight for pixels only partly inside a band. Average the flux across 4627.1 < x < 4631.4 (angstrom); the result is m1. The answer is 9.59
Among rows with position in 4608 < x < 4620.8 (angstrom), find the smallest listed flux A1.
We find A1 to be 9.322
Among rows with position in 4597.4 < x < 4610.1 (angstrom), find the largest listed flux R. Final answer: 10.26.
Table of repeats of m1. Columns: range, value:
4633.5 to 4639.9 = 9.1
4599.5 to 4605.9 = 9.91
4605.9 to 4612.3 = 9.52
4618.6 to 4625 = 9.13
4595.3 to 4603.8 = 9.3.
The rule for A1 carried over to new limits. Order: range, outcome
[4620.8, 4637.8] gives 8.765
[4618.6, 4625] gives 8.766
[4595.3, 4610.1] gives 8.673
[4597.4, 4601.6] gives 8.999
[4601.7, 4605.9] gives 10.19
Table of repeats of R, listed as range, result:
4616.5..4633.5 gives 9.746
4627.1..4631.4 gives 9.622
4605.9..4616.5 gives 9.993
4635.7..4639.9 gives 9.312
